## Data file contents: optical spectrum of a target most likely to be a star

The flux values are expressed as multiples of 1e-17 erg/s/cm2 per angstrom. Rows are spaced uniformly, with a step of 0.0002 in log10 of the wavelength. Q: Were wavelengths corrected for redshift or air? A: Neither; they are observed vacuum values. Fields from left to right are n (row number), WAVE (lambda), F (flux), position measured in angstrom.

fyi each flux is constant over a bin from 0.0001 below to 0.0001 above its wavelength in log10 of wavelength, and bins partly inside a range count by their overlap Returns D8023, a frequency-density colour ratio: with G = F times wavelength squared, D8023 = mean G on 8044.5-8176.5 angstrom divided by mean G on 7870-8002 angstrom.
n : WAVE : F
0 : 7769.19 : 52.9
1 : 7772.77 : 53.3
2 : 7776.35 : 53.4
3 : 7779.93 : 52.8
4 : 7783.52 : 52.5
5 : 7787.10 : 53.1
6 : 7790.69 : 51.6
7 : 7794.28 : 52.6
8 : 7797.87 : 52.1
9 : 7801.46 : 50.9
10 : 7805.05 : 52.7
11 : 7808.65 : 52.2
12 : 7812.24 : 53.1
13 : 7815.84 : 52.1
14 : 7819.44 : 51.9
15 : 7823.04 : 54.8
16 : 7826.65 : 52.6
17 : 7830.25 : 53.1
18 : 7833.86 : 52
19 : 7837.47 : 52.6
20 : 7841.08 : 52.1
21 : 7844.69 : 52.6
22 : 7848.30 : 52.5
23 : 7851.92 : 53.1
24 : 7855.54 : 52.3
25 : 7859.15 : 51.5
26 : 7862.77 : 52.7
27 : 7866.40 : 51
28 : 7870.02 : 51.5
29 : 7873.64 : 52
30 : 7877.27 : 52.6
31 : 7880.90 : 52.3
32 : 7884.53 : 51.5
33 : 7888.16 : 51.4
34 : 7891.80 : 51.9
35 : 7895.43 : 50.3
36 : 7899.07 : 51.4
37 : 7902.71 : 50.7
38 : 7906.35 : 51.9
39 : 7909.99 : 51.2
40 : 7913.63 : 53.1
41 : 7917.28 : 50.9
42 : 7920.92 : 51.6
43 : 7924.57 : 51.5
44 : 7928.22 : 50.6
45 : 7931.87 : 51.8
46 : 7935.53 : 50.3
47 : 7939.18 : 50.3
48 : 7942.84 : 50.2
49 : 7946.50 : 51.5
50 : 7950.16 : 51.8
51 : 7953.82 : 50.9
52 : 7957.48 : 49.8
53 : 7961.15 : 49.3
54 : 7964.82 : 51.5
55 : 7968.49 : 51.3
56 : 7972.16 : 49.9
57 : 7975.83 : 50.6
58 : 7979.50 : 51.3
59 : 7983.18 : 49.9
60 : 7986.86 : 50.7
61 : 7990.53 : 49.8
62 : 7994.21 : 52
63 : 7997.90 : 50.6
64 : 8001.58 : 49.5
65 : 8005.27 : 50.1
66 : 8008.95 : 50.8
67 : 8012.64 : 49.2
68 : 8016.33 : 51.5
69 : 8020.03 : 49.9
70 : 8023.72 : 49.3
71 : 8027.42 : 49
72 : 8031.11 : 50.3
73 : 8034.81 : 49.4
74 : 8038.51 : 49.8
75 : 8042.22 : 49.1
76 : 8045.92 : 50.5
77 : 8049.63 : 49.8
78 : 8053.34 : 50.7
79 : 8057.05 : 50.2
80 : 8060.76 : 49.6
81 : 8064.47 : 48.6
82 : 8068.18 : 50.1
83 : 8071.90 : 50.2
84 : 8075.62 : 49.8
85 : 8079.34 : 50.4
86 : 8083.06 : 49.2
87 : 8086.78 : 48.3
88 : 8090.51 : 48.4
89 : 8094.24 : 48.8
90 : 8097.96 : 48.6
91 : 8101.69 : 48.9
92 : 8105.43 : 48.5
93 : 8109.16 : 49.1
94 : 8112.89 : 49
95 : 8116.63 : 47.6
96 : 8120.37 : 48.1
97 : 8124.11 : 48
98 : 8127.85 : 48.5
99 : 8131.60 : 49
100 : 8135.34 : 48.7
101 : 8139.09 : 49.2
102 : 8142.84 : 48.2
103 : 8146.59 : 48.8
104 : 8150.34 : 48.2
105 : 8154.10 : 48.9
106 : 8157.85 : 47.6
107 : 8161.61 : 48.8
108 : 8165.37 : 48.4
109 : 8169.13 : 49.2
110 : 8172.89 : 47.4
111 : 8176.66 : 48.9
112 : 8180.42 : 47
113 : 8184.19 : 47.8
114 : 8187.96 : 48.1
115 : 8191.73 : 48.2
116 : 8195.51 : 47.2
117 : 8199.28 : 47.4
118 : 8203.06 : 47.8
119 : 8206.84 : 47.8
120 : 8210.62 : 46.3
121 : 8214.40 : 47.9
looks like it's 1.0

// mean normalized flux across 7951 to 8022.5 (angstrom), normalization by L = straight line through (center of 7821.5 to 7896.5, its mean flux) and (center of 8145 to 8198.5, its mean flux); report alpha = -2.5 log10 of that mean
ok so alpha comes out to 0.00 mag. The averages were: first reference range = 52.2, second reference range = 48.2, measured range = 50.5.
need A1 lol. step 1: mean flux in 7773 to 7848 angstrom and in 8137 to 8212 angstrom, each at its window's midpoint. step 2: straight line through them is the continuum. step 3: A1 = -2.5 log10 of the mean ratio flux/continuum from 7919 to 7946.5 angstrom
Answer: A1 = 0.00 mag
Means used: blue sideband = 52.6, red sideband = 48.1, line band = 50.9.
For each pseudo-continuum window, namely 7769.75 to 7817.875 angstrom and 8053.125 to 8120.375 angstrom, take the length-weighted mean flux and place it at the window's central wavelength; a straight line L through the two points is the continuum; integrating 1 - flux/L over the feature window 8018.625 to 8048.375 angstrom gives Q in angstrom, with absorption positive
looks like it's 0.06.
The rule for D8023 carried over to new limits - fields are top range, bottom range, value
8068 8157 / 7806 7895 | 1.00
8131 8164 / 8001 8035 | 1.00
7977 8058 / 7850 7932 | 1.00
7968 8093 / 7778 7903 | 1.00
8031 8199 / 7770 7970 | 1.00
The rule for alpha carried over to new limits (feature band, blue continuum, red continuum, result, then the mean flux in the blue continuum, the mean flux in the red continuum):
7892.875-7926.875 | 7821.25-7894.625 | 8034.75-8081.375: 0.01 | 52.3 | 49.9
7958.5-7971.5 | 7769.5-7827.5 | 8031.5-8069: 0.00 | 52.6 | 49.8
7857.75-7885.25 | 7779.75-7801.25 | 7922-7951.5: -0.01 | 52.3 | 51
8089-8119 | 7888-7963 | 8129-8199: 0.01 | 51.1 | 48.3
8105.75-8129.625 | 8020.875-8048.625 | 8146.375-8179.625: 0.01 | 49.6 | 48.4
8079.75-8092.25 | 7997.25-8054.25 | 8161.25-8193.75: 0.01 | 49.9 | 48.2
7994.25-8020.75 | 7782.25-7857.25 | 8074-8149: -0.01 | 52.5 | 48.7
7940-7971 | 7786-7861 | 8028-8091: 0.00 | 52.4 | 49.7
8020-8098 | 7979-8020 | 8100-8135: 0.00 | 50.4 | 48.5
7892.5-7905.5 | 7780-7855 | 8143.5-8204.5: 0.01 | 52.5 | 48.1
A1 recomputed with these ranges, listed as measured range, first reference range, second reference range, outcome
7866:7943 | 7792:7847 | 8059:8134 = 0.00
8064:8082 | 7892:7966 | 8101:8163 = -0.01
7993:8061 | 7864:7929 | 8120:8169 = 0.00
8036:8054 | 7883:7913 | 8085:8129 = -0.01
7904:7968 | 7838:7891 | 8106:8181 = 0.00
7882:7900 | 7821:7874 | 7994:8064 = 0.01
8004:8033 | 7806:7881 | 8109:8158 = 0.00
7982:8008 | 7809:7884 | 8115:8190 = 0.00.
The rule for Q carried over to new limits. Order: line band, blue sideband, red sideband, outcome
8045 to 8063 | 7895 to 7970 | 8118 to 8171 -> -0.2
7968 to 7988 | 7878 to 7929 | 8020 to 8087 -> 0.0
